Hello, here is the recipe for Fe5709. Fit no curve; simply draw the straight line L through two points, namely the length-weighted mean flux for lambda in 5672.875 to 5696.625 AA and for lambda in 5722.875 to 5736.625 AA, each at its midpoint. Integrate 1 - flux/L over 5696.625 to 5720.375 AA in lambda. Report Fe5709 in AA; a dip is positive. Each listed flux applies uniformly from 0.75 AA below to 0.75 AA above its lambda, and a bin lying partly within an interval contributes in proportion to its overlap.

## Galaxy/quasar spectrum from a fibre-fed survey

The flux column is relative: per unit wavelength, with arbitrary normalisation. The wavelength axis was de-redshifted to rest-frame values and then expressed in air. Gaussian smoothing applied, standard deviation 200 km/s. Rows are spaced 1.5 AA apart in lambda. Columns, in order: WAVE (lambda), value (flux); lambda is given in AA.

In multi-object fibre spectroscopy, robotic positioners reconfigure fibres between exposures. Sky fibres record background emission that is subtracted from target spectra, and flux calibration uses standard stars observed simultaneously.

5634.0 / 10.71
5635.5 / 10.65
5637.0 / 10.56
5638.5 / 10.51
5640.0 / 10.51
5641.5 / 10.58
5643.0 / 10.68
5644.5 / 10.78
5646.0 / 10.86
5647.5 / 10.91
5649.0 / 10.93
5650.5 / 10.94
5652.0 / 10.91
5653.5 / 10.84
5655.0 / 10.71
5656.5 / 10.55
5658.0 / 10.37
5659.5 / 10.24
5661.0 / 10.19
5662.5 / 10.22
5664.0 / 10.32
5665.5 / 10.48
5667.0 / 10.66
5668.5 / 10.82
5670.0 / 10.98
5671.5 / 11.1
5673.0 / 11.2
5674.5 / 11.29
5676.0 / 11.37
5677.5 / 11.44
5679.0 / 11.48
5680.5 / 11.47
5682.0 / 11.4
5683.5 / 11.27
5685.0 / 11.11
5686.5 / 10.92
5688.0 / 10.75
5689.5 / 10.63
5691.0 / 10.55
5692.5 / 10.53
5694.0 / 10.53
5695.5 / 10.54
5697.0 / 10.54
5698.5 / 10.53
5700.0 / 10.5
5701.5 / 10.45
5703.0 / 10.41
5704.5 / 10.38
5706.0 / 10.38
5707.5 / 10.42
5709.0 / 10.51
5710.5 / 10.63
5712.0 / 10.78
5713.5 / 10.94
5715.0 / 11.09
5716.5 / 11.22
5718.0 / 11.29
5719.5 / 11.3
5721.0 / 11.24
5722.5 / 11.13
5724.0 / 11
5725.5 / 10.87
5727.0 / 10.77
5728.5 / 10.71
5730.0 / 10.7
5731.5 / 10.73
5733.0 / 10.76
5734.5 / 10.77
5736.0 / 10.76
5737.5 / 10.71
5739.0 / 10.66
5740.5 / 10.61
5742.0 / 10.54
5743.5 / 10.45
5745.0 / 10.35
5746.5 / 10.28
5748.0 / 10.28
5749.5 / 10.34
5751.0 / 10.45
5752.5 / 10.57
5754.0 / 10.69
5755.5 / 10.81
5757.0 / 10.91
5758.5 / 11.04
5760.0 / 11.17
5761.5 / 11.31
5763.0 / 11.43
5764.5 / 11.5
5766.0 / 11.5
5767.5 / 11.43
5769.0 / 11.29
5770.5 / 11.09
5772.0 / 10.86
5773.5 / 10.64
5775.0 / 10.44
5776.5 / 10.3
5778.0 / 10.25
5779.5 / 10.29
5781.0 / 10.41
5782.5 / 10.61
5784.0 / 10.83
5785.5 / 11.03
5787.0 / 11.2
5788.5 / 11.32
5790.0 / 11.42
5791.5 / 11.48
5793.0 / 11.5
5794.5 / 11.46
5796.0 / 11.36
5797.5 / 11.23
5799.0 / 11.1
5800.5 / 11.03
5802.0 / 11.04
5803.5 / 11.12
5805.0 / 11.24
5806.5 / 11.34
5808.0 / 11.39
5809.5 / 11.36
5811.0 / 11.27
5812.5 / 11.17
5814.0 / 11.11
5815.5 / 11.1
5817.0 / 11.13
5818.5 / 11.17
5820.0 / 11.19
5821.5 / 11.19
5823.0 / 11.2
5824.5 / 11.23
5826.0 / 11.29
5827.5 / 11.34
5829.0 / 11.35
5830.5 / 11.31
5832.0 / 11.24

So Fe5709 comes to 0.4 AA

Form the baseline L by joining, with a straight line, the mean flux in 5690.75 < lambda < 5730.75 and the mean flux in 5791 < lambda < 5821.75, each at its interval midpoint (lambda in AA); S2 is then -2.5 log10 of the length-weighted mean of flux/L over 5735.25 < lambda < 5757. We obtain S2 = 0.04 mag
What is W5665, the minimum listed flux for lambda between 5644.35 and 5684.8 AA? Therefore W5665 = 10.19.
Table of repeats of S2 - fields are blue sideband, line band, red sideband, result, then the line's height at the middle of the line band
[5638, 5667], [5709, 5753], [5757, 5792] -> 0.01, 10.9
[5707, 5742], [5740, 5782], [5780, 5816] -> 0.02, 11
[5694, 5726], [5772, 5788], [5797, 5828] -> 0.04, 11.1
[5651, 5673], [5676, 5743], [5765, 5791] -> -0.01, 10.7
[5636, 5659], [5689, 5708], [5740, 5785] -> 0.02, 10.7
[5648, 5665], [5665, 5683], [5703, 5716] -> -0.06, 10.6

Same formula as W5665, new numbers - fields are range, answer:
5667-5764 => 10.28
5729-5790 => 10.25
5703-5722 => 10.38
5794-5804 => 11.03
